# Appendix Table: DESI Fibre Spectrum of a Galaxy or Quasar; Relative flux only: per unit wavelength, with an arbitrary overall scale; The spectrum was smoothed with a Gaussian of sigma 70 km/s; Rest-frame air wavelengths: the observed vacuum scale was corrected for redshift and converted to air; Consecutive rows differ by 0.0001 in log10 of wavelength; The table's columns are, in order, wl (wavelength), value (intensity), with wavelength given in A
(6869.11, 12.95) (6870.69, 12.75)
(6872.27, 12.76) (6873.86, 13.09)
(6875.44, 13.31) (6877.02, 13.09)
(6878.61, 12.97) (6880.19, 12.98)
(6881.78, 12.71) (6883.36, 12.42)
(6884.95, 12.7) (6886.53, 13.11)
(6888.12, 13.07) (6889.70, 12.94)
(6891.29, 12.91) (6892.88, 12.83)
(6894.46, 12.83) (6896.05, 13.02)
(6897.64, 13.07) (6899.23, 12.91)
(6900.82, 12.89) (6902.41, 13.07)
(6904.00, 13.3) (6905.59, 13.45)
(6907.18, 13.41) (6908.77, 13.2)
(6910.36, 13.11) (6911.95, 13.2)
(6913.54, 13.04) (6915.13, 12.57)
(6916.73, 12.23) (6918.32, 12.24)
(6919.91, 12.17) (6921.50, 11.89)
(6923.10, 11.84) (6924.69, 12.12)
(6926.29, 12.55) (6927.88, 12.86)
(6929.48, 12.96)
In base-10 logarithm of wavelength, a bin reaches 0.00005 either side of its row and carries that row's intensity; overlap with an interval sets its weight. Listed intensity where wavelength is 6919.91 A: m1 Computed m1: 12.17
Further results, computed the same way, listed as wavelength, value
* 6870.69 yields 12.75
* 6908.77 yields 13.2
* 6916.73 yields 12.23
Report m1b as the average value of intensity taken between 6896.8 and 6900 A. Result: 13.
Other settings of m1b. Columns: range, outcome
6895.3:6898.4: 13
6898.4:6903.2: 12.9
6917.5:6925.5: 12.1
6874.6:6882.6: 13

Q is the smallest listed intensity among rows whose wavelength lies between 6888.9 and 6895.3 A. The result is 12.83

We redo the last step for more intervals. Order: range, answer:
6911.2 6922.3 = 11.89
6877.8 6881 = 12.97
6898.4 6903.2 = 12.89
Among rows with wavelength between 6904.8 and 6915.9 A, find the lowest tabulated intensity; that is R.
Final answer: 12.57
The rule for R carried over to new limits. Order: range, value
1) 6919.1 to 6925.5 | 11.84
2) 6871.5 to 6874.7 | 12.76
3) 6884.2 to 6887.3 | 12.7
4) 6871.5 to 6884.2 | 12.42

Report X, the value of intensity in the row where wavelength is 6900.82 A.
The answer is 12.89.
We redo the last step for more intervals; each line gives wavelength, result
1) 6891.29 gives 12.91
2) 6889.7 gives 12.94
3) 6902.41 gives 13.07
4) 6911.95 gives 13.2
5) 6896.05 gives 13.02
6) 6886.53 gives 13.11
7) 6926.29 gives 12.55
